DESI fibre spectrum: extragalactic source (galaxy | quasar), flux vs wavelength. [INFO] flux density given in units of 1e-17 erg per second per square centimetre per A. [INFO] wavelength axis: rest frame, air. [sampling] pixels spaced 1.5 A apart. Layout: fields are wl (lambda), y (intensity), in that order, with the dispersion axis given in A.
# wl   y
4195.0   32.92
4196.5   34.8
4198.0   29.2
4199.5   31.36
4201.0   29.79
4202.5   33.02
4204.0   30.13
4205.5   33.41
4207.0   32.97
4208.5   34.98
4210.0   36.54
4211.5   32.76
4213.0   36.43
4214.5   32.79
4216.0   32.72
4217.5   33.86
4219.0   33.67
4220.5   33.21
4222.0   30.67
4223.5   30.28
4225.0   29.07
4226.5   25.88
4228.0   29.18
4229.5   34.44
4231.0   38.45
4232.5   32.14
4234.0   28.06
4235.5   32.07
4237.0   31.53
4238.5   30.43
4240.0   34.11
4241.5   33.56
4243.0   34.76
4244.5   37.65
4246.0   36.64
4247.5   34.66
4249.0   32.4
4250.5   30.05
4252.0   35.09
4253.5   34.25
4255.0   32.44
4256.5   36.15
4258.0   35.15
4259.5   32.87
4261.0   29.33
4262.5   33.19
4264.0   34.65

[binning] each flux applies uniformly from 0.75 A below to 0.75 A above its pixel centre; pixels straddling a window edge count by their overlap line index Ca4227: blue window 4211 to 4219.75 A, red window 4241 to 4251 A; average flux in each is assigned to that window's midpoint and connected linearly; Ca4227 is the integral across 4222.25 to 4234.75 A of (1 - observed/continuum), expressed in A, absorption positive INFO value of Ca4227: 1.1 A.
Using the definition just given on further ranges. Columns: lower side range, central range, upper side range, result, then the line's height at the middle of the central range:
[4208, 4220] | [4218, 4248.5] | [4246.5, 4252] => 0.9 A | 33.5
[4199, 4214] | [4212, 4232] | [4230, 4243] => 0.3 A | 32.9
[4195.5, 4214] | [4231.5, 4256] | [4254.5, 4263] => 0.0 A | 33.1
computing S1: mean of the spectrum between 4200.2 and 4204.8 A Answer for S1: 31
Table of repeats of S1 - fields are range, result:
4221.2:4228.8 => 29.1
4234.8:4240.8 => 32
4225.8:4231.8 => 32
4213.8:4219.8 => 33.3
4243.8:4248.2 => 36.3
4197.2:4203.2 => 30.9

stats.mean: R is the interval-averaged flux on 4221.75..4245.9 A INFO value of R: 32.2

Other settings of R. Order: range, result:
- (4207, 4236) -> 32.5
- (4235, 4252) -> 33.5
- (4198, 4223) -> 32.9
